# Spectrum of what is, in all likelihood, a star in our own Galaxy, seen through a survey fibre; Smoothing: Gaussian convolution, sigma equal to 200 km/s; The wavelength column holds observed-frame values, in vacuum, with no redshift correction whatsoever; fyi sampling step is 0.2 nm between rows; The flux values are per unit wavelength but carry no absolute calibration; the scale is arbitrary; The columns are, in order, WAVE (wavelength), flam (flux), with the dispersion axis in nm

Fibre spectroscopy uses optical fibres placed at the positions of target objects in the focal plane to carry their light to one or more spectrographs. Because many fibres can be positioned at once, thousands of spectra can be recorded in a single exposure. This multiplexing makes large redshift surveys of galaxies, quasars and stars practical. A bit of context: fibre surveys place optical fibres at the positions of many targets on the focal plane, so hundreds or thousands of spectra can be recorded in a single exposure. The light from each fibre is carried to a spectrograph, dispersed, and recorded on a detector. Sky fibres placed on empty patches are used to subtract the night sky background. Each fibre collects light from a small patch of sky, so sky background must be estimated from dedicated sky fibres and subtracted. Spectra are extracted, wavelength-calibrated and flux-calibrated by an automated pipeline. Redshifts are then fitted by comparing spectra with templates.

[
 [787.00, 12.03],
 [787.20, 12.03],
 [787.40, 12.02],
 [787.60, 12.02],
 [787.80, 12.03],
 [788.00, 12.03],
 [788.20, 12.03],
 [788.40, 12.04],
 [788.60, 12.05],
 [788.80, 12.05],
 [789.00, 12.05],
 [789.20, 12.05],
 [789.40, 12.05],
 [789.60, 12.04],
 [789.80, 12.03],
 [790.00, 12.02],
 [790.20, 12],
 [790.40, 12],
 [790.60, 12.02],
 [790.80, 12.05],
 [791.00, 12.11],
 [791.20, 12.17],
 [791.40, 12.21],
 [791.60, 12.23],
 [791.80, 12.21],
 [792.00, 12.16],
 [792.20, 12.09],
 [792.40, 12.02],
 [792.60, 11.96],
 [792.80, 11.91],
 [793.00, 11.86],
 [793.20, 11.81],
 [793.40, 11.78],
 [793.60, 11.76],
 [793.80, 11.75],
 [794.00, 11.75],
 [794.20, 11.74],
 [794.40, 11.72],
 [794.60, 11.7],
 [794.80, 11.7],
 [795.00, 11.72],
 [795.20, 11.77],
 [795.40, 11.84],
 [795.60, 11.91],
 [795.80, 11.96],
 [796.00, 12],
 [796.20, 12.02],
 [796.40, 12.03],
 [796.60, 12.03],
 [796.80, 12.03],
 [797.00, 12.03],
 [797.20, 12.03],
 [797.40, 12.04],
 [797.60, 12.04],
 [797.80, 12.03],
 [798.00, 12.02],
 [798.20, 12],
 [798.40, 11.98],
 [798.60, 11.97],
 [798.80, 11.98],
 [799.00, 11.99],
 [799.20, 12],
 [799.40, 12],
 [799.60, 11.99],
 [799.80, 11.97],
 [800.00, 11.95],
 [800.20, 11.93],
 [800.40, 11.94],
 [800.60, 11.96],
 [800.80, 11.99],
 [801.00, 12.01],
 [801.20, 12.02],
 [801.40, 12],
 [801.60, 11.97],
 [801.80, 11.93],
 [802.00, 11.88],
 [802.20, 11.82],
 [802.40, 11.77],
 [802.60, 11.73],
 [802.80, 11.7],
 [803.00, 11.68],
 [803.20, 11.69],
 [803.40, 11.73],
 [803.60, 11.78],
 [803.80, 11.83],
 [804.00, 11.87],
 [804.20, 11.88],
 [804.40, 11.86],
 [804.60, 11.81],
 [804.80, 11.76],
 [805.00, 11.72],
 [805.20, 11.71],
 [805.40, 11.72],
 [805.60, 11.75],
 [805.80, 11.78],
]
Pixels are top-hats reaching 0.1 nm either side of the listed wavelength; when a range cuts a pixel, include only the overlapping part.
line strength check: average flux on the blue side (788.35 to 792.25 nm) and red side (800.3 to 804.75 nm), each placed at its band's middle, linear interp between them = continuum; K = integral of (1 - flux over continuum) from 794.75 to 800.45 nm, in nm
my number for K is -0.01 nm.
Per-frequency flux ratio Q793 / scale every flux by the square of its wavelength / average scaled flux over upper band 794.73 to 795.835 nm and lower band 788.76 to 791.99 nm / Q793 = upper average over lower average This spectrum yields 1.0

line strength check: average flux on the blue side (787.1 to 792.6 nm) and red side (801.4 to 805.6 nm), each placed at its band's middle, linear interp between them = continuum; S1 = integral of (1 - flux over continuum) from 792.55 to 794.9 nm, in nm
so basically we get 0.040 nm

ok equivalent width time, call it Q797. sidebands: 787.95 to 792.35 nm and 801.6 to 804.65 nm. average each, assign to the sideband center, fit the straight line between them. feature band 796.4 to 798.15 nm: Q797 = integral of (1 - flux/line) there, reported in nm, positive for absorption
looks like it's -0.02 nm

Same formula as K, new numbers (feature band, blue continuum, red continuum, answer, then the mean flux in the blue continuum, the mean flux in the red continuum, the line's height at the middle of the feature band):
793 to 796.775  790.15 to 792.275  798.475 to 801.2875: 0.07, 12.1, 12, 12.1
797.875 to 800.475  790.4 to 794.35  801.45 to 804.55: -0.02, 12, 11.8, 11.9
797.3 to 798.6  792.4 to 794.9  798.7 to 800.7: -0.01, 11.8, 12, 11.9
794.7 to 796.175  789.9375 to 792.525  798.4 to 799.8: 0.02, 12.1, 12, 12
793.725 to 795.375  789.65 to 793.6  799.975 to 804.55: 0.03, 12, 11.9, 12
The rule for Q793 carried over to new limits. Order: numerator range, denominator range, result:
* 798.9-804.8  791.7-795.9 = 1.02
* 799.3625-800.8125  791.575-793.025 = 1.01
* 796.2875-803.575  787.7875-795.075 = 1.02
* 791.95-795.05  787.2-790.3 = 1.00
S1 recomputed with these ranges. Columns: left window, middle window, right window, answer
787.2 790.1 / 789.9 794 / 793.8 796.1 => -0.030 nm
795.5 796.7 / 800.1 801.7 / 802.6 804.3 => -0.018 nm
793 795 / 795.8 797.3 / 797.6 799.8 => -0.017 nm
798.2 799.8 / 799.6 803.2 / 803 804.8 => 0.000 nm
